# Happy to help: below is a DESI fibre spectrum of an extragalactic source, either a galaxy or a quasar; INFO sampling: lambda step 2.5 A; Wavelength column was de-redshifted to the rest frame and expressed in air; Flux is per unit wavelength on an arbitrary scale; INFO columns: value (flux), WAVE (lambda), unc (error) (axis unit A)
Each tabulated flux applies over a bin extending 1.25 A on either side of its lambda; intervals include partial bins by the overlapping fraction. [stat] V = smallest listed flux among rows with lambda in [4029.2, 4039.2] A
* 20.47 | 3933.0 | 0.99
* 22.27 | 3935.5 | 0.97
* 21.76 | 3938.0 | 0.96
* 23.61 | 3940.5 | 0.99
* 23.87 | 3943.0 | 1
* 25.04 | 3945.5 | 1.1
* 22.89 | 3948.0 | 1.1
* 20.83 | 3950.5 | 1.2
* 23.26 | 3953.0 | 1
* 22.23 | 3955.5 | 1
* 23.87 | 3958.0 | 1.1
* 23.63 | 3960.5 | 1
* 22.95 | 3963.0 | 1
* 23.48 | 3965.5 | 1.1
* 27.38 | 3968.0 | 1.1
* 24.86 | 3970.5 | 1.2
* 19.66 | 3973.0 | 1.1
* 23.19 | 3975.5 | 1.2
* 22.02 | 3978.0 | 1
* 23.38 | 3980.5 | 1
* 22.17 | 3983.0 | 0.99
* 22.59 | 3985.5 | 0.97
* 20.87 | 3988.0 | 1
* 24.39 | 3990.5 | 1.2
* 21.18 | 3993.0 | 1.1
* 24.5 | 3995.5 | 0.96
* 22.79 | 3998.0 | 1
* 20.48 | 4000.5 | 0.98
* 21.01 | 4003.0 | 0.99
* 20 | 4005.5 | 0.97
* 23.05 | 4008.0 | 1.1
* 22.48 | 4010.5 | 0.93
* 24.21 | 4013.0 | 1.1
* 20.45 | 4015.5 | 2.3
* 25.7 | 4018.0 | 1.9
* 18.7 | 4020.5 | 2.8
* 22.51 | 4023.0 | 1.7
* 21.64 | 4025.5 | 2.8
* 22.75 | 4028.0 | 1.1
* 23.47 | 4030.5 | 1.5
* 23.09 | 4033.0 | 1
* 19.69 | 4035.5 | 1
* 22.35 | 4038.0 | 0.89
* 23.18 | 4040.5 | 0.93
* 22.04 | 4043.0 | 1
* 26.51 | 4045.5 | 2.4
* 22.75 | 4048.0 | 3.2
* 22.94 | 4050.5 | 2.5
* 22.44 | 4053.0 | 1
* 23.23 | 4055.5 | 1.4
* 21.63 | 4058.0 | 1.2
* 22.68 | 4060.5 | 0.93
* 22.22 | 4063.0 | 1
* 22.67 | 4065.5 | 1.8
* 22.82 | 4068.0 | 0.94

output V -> 19.69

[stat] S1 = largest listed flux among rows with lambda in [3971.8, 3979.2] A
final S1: 23.19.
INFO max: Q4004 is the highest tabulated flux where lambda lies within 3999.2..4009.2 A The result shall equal 23.05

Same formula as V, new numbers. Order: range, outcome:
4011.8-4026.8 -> 18.7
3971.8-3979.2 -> 19.66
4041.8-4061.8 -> 21.63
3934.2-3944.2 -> 21.76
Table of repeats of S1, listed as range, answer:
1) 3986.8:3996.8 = 24.5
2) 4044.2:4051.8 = 26.51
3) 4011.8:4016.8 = 24.21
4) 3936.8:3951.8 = 25.04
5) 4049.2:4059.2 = 23.23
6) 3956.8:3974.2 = 27.38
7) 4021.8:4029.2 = 22.75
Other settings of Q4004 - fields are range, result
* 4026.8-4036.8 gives 23.47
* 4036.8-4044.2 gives 23.18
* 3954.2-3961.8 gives 23.87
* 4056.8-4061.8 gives 22.68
